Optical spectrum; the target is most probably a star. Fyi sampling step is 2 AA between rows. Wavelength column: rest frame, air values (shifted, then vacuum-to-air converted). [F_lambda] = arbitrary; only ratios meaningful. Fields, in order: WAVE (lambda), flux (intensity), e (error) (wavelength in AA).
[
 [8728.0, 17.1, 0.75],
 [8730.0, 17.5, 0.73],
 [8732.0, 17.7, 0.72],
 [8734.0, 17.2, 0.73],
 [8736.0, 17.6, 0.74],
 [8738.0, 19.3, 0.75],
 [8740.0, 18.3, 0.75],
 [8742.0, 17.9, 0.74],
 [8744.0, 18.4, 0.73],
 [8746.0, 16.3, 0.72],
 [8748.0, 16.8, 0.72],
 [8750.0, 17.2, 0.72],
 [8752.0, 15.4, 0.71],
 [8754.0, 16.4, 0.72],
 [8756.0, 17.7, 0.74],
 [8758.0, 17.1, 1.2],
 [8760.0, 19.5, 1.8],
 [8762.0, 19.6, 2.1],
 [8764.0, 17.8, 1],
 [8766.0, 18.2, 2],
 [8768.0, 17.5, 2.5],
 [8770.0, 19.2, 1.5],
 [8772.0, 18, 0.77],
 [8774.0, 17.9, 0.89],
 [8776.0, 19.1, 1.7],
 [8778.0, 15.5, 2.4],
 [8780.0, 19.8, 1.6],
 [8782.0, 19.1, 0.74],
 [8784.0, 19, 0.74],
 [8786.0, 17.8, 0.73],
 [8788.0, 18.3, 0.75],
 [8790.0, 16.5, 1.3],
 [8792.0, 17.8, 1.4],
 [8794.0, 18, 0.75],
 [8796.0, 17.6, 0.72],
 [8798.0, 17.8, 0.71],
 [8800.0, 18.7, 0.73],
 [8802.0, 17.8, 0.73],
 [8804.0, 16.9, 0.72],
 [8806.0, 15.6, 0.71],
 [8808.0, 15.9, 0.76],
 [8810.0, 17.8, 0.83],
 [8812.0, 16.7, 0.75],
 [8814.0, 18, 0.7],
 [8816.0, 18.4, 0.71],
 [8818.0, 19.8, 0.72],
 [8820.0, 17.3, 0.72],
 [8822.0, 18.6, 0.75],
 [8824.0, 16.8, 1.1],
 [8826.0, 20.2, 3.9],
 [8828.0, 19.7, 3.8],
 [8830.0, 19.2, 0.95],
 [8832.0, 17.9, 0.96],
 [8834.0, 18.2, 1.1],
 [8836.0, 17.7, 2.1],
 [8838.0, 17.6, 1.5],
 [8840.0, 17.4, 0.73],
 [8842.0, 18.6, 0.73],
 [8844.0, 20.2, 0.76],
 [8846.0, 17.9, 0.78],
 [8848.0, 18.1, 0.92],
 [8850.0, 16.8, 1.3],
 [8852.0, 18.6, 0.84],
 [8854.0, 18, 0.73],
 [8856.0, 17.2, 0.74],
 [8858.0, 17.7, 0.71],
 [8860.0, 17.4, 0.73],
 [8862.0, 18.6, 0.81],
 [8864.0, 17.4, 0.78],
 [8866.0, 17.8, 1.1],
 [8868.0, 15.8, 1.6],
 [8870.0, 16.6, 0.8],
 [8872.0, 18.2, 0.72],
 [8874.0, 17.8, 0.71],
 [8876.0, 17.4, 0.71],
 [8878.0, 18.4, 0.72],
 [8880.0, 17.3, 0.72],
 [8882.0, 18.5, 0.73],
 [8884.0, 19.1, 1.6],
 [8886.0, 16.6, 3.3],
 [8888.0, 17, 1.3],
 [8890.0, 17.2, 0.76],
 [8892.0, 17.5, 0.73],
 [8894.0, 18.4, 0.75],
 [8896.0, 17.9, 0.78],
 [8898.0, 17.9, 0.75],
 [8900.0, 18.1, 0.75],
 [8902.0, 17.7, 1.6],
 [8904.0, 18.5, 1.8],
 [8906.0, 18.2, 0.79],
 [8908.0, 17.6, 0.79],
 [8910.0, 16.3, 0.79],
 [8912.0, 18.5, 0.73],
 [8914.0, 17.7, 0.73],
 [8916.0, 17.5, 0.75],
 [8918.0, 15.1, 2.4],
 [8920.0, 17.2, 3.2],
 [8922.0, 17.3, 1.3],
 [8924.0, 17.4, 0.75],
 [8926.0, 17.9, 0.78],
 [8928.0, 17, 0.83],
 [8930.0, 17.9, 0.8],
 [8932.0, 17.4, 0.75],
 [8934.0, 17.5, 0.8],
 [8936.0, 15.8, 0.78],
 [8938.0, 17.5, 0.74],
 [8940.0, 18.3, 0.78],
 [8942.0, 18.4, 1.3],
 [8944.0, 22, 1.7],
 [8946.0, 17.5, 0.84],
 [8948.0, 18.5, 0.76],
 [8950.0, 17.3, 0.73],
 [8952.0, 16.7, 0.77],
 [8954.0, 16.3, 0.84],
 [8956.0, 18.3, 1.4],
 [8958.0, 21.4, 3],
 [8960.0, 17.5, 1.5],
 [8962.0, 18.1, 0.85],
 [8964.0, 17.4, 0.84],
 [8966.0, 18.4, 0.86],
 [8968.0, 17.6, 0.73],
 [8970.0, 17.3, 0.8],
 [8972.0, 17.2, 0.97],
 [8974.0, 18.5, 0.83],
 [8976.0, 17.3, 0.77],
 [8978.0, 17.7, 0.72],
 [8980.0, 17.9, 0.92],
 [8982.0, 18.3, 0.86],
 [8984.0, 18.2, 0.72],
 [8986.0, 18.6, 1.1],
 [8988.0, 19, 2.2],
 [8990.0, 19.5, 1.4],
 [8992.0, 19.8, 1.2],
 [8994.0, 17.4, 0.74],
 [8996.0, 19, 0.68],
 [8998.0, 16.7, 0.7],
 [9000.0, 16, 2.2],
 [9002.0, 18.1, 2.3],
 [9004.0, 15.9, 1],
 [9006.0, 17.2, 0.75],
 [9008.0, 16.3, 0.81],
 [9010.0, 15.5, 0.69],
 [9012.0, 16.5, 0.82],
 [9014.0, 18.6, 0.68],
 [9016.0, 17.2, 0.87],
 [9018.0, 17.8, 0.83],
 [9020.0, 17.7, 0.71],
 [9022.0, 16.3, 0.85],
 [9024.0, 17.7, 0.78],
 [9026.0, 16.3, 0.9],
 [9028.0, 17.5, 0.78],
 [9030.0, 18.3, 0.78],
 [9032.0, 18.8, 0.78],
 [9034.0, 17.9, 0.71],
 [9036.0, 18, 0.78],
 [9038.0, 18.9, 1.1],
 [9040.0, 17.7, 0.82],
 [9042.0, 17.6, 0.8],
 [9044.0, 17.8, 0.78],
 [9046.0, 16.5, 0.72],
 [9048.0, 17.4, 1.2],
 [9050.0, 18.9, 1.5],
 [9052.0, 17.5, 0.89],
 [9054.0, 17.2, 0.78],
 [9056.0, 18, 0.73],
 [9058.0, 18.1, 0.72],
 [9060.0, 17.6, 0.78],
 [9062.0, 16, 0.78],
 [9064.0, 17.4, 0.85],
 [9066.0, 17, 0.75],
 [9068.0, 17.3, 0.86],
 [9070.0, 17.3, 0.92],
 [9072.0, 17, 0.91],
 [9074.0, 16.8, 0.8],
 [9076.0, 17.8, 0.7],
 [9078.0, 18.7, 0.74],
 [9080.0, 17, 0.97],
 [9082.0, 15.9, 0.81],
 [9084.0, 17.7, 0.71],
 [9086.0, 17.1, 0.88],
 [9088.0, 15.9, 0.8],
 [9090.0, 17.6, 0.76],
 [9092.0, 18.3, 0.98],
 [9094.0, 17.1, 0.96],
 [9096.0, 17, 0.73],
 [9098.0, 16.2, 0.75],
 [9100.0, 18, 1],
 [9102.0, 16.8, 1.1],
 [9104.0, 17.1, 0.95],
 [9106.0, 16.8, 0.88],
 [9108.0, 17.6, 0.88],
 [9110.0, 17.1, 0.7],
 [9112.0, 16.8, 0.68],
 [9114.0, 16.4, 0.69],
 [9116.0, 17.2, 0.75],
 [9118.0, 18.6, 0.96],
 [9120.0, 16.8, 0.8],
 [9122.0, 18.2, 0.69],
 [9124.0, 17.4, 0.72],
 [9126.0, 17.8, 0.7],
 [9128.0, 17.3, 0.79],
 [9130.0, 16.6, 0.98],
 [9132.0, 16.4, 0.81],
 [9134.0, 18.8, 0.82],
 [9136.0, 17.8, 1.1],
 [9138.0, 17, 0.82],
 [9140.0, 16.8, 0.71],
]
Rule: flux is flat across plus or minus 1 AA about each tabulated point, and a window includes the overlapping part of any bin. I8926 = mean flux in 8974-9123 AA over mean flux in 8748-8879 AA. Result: 0.98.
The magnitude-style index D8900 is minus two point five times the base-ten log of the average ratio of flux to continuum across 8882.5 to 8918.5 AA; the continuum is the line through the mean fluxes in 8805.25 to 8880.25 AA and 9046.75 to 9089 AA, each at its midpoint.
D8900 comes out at 0.00 mag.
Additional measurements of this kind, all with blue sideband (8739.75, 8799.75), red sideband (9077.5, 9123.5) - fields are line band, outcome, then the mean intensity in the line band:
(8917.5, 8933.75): 0.020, 17.2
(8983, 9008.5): -0.027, 17.9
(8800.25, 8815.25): 0.044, 17.1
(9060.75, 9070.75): 0.016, 17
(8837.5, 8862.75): -0.019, 18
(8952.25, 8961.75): -0.045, 18.2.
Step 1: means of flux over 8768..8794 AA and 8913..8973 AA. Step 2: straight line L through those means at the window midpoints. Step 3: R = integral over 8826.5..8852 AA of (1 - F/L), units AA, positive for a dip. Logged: -0.5 AA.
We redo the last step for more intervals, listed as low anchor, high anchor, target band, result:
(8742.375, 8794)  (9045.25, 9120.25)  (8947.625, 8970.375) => -0.5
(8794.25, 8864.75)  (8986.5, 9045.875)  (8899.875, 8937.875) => 0.9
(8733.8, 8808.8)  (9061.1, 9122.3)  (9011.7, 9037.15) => -0.5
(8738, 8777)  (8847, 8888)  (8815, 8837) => -1.0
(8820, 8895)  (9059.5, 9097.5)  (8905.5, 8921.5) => 0.4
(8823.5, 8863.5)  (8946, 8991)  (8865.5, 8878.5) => 0.6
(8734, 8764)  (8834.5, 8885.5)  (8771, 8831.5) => -0.8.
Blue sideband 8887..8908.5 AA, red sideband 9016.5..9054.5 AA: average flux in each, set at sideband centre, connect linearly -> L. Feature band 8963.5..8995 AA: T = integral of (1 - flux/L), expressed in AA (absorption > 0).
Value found -0.73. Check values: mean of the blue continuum 17.8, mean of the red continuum 17.7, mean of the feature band 18.1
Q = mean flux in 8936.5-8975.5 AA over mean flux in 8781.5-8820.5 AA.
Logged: 1.02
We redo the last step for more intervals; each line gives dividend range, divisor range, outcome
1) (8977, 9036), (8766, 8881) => 0.99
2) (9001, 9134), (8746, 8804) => 0.97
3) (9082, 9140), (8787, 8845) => 0.96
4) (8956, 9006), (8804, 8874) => 1.01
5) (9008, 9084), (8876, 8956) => 0.99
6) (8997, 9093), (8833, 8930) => 0.98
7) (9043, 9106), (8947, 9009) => 0.97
